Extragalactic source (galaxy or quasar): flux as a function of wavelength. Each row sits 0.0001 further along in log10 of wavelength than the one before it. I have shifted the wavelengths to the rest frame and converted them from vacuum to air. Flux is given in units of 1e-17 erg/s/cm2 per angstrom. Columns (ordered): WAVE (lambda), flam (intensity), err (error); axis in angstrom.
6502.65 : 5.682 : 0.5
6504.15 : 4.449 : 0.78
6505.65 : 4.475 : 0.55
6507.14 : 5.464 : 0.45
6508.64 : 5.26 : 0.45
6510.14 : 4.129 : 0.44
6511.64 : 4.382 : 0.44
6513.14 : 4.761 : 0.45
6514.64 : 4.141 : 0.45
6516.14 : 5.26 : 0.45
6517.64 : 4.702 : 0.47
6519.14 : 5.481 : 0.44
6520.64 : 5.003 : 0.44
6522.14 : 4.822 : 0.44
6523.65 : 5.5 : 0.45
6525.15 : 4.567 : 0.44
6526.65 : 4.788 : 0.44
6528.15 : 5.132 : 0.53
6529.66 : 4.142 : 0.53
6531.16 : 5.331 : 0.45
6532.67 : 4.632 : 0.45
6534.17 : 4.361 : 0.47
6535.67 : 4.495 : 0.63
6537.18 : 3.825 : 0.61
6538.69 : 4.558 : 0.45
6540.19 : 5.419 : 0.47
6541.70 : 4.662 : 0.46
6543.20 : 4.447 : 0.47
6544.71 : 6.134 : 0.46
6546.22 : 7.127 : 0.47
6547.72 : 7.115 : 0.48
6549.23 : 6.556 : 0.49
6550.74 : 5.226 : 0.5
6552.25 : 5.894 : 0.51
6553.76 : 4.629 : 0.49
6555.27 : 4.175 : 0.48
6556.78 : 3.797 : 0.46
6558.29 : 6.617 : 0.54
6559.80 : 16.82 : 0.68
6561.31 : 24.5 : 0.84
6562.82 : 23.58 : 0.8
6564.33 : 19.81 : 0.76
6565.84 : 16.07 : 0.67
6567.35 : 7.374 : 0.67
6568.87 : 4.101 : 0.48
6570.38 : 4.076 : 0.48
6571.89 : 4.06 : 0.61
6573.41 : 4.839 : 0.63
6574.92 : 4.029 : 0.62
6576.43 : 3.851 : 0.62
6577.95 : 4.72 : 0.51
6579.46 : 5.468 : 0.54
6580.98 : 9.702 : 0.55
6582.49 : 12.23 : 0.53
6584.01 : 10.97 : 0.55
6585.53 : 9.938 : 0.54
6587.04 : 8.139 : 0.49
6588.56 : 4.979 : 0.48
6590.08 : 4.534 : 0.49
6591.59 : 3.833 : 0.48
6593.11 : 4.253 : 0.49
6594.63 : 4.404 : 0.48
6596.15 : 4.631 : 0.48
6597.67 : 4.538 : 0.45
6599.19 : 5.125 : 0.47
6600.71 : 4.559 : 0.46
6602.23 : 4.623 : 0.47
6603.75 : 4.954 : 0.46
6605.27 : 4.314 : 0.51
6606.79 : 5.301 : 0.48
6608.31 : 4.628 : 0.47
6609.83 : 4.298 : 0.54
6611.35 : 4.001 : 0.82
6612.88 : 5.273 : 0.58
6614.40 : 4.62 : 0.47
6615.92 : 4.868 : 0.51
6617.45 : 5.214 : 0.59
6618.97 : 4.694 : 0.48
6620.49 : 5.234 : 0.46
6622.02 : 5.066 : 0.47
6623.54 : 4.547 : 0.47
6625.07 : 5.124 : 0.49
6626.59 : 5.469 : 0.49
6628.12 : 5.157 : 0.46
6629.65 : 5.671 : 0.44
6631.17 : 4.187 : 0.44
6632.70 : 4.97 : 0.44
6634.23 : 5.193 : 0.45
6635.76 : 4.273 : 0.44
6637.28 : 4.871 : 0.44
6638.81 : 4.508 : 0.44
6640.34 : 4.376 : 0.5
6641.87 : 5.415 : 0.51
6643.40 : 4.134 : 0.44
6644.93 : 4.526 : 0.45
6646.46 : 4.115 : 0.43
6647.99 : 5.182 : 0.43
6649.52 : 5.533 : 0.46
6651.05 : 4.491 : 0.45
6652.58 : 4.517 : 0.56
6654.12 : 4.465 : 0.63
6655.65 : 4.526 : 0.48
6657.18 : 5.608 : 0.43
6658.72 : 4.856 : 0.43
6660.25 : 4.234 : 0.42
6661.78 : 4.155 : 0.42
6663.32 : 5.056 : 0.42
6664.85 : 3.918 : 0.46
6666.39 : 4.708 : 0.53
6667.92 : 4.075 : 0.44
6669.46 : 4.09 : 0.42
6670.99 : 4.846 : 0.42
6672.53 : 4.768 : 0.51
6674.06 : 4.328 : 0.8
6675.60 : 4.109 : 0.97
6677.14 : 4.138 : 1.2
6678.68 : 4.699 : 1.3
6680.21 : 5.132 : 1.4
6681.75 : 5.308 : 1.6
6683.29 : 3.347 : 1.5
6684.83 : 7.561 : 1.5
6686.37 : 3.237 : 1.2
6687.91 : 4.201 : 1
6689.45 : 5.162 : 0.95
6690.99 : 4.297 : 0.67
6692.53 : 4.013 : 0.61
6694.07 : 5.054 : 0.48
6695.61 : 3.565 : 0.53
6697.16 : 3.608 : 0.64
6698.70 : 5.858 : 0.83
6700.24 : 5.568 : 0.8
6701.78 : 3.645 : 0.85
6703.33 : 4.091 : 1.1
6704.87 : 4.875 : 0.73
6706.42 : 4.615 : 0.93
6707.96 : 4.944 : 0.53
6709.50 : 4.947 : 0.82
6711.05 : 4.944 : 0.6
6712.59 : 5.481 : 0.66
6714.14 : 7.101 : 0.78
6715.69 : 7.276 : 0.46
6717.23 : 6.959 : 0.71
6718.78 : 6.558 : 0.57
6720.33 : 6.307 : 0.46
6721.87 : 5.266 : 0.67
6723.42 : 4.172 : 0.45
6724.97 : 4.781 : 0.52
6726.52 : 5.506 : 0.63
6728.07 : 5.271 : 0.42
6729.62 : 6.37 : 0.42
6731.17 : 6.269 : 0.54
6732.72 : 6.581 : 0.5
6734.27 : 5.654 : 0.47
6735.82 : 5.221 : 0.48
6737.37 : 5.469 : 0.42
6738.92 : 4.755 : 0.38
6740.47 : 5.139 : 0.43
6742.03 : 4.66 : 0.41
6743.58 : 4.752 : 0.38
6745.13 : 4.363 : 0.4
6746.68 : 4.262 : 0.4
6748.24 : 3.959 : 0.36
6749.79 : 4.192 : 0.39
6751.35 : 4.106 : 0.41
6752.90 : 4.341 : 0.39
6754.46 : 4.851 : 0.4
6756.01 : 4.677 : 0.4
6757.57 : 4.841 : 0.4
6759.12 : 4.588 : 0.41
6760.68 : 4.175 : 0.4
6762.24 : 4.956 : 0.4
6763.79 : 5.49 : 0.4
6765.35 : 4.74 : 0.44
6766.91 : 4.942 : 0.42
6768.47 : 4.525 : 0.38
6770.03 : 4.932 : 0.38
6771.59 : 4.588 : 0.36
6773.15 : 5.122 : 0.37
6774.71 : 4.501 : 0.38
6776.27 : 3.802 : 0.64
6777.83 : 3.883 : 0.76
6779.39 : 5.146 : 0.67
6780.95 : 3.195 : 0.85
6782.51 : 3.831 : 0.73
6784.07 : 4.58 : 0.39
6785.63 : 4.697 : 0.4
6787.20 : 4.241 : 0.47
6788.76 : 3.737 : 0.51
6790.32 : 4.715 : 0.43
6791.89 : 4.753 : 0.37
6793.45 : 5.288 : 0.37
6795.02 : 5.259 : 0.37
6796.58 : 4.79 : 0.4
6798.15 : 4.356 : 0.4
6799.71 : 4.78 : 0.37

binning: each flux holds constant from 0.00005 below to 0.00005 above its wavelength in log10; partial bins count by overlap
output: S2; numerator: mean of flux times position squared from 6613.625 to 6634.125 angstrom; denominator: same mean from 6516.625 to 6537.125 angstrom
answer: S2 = 1.07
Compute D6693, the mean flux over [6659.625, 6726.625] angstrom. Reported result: 4.87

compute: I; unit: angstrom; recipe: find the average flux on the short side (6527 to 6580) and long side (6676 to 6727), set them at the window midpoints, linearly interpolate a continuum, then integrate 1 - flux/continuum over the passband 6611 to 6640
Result 5.8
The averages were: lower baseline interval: 7.18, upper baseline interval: 5.03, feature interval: 4.9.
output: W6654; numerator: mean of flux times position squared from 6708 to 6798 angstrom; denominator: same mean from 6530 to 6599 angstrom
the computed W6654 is 0.73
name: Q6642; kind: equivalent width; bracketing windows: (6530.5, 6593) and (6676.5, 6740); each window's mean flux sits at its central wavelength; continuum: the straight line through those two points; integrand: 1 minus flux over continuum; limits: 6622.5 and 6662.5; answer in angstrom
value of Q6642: 9.2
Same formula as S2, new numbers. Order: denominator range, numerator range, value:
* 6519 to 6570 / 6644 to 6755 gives 0.69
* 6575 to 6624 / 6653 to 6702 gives 0.85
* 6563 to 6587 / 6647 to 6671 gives 0.56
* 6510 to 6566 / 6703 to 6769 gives 0.78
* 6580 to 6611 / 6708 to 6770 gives 0.91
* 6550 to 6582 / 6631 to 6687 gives 0.55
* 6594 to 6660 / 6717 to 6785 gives 1.06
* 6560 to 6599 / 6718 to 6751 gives 0.65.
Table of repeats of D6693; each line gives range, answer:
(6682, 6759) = 5.03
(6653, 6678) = 4.49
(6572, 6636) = 5.38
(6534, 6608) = 7.01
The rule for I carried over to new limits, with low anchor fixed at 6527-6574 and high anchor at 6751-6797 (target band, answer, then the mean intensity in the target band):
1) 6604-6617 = 3.9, 4.69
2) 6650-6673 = 5.7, 4.56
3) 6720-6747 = -0.8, 5.27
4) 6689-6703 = 2.8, 4.5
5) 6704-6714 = 0.6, 5.1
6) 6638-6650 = 3.0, 4.7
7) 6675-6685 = 1.8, 4.75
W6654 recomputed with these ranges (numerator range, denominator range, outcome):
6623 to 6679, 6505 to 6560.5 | 0.91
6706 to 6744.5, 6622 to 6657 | 1.19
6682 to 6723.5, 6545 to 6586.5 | 0.60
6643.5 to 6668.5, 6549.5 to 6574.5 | 0.50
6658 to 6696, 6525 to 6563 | 0.69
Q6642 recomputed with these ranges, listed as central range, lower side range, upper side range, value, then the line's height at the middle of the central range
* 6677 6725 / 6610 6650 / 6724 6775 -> -1.4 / 4.89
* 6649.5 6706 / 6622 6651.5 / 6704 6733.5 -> 7.4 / 5.26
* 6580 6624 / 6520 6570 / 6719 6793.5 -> 7.2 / 6.71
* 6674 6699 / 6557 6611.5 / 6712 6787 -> 6.0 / 6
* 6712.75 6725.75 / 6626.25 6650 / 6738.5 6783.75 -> -3.9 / 4.63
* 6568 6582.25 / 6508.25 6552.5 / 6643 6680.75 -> -1.1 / 4.89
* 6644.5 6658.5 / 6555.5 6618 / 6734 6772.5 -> 3.3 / 6.25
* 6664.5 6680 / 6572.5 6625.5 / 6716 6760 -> 2.6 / 5.3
